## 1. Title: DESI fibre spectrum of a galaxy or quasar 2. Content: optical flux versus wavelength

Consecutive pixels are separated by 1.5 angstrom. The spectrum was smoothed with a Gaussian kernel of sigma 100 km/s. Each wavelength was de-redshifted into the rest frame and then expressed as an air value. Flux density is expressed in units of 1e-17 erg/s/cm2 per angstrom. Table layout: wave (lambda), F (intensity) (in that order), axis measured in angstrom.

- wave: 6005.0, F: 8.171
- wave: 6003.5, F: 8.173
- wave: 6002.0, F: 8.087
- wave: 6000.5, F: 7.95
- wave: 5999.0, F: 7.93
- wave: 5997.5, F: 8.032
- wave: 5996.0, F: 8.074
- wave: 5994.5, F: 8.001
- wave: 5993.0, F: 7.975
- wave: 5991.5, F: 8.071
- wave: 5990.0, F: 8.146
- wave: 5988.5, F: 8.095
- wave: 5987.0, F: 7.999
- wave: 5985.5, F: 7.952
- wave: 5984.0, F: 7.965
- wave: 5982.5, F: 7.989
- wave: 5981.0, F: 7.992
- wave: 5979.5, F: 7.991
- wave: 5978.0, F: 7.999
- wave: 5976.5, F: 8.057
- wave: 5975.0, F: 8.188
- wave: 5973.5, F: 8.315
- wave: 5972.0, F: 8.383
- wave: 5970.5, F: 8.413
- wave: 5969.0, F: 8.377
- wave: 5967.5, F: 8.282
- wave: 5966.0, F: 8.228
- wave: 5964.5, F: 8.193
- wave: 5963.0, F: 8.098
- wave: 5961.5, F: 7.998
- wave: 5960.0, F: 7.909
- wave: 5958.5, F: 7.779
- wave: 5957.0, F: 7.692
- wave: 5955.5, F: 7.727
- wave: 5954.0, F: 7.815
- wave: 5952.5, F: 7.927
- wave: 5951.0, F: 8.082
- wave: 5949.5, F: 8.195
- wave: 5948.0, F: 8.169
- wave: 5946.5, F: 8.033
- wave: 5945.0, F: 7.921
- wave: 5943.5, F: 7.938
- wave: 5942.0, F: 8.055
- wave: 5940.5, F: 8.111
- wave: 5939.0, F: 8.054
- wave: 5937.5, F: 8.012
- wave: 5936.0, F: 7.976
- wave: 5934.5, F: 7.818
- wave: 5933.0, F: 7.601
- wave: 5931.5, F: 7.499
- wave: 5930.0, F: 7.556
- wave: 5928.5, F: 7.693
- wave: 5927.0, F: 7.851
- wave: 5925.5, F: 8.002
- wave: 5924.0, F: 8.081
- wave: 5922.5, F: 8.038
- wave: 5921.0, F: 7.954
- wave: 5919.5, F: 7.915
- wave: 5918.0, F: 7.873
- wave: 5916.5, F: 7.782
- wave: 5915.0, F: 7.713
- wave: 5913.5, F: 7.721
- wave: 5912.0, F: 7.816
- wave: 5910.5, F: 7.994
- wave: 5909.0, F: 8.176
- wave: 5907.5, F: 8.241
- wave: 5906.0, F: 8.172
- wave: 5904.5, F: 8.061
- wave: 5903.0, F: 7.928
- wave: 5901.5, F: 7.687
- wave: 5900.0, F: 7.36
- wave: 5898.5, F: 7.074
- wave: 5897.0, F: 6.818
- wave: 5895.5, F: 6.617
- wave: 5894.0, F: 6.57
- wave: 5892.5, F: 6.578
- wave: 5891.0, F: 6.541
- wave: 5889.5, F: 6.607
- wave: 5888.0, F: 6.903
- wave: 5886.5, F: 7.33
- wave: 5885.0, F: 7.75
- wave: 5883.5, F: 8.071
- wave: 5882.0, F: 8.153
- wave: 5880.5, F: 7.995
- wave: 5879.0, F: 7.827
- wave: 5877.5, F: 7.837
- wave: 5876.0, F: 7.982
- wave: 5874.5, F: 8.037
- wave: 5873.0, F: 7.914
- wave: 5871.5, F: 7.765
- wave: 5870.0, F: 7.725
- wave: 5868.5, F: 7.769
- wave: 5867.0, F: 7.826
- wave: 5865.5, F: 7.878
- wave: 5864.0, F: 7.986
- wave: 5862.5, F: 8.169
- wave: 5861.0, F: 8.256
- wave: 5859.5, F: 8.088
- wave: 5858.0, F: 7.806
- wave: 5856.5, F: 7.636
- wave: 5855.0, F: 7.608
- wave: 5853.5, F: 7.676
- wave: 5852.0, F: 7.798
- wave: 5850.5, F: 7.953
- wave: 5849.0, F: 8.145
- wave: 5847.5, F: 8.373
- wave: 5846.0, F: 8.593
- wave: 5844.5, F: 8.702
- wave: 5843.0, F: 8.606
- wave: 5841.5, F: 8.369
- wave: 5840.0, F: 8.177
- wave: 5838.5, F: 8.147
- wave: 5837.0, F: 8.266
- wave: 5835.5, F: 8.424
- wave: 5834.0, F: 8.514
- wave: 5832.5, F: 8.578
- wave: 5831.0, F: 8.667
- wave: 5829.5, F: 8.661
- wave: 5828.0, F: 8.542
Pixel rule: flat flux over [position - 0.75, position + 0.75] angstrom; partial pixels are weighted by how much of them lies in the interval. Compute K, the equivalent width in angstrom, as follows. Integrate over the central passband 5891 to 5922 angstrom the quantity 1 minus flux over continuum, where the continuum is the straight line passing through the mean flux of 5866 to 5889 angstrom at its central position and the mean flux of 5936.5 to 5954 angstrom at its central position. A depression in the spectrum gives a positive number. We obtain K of 1.2 angstrom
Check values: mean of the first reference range 7.78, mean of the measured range 7.58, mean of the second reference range 8.03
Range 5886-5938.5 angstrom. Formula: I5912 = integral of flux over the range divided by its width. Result 7.59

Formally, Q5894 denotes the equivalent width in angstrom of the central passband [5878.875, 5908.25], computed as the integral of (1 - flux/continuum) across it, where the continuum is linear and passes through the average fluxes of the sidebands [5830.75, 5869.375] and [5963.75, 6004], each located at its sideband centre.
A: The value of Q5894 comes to 2.6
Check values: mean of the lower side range 8.15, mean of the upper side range 8.11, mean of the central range 7.41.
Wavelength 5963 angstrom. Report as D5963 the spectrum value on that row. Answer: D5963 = 8.098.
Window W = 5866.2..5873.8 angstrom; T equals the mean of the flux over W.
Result 7.8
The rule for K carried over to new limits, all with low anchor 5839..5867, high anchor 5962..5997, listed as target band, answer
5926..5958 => 0.87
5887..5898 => 1.92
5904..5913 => 0.04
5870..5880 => 0.27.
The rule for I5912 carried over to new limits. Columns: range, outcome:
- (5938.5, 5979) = 8.07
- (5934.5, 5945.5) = 8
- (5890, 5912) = 7.42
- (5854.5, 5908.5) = 7.63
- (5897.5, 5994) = 7.96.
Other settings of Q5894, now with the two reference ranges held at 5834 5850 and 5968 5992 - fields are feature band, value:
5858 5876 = 0.84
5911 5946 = 1.48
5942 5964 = 0.59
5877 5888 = 0.68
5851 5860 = 0.64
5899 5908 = 0.42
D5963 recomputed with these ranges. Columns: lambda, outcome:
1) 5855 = 7.608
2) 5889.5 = 6.607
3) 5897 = 6.818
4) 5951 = 8.082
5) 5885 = 7.75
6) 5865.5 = 7.878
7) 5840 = 8.177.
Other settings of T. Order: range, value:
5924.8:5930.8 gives 7.77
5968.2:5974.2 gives 8.37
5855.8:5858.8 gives 7.73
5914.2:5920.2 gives 7.82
